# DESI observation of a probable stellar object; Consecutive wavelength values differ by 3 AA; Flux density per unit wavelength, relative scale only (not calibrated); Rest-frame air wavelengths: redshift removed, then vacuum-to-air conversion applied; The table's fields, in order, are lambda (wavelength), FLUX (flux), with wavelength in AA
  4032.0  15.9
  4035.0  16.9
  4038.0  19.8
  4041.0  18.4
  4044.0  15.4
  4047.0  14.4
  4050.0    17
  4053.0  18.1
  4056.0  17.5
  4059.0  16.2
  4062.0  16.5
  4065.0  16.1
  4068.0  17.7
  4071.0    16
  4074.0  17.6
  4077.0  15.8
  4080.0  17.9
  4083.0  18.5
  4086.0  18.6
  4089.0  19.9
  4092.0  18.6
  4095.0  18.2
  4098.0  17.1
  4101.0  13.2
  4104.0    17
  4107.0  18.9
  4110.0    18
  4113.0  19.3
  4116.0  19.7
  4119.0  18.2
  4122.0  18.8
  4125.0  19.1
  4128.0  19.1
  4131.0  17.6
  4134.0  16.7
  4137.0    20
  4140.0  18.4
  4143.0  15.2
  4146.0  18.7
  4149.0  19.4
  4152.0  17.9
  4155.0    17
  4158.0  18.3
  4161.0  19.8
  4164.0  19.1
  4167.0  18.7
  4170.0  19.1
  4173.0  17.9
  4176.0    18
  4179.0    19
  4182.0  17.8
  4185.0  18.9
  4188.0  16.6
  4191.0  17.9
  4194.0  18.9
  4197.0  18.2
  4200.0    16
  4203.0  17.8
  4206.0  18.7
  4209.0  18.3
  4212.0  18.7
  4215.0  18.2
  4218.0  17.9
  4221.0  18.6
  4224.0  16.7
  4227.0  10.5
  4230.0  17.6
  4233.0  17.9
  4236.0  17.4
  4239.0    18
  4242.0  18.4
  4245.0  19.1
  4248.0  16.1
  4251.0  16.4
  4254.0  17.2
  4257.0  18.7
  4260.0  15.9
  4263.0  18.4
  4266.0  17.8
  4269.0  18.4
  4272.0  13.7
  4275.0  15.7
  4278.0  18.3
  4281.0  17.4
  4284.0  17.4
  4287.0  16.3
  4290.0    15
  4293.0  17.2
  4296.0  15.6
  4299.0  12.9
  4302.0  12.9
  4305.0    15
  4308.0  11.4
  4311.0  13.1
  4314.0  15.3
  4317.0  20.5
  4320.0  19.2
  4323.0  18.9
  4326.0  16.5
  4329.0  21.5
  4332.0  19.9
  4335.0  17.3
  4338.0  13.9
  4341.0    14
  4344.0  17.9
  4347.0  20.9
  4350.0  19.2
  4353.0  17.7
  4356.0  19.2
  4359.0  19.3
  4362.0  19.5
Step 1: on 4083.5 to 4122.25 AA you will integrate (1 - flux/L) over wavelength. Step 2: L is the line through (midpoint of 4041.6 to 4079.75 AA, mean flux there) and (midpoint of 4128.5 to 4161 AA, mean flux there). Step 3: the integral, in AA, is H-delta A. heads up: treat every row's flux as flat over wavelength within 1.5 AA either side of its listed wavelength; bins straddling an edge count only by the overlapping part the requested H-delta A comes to -1.7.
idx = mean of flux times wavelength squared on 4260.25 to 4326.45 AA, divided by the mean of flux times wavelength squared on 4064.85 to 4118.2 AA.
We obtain 1.0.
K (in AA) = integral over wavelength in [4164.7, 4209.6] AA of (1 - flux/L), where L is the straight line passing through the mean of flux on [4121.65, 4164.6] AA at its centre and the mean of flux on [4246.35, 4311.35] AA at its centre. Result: -1.5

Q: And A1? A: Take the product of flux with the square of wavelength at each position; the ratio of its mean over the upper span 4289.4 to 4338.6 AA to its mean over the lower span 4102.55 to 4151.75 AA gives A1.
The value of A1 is 0.97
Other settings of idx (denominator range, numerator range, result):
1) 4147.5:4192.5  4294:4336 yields 0.96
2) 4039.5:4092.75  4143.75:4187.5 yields 1.12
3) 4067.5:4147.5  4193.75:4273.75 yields 1.03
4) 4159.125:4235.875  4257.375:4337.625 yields 0.97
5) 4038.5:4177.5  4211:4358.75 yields 1.04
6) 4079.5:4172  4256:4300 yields 0.98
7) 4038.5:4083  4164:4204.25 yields 1.14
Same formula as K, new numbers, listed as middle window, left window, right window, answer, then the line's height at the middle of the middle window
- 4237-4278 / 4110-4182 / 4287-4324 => -2.0 AA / 16.4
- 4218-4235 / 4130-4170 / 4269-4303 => 0.5 AA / 16.9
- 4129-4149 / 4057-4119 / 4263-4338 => -0.7 AA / 17.3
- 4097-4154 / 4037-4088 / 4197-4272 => -2.6 AA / 17.2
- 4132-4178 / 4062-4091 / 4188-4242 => -2.0 AA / 17.5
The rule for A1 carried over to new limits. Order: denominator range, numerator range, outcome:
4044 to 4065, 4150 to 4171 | 1.19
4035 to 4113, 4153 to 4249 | 1.10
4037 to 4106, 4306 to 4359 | 1.15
